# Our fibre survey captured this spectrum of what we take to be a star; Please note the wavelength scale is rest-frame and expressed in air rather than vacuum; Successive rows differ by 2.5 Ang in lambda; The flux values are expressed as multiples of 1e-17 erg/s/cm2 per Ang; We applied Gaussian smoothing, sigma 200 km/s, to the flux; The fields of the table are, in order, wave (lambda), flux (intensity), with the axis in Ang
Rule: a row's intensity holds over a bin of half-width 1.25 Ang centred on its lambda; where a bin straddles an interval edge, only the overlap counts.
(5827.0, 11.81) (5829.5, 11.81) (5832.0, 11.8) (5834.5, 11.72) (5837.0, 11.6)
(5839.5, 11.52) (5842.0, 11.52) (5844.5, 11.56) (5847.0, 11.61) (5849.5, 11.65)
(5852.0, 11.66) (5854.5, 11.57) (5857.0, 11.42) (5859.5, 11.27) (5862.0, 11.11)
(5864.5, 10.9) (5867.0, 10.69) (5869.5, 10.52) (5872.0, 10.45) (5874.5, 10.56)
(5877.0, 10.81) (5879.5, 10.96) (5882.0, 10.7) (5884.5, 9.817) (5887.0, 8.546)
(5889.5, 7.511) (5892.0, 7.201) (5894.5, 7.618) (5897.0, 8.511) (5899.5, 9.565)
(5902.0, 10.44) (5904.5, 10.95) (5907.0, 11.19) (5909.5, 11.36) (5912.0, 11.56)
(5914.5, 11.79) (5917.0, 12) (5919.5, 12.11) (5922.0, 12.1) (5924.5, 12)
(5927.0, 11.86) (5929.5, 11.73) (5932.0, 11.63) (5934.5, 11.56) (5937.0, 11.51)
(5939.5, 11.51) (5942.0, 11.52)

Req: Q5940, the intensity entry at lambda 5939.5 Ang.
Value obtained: 11.51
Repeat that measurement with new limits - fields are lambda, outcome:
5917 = 12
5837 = 11.6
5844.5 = 11.56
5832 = 11.8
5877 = 10.81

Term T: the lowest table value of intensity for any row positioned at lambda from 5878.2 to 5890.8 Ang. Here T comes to 7.511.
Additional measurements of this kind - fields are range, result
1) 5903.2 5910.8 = 10.95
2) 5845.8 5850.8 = 11.61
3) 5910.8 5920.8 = 11.56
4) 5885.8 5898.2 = 7.201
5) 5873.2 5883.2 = 10.56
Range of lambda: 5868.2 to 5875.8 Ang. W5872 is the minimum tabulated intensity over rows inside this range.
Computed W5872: 10.45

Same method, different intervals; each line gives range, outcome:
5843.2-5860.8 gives 11.27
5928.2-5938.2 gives 11.51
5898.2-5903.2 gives 9.565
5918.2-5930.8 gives 11.73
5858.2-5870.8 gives 10.52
